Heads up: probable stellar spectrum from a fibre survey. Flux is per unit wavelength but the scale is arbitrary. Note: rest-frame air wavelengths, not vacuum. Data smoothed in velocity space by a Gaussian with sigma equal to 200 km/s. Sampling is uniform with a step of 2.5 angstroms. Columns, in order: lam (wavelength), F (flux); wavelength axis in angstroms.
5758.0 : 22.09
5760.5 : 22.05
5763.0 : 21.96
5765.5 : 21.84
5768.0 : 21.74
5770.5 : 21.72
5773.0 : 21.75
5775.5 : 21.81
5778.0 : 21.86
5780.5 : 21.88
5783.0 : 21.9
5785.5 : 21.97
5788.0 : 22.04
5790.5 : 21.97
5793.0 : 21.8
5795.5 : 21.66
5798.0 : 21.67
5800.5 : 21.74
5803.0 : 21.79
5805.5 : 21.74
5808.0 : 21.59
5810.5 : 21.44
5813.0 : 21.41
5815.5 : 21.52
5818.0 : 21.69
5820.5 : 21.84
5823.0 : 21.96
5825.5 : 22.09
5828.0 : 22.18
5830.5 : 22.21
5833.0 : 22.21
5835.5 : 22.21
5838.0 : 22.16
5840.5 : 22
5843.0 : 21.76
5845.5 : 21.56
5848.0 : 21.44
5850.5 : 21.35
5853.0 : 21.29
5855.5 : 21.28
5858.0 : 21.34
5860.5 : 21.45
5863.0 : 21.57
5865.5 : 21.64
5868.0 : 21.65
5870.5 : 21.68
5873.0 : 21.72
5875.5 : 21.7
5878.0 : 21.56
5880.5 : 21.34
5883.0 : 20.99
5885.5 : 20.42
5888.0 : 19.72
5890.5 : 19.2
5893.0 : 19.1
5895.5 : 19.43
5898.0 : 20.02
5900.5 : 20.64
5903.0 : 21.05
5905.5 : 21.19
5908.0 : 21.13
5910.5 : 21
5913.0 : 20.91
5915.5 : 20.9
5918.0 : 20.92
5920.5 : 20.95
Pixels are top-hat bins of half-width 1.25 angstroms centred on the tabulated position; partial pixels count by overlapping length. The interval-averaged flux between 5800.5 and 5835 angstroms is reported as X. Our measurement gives 21.8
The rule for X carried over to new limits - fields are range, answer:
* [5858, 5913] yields 20.9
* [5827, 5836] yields 22.2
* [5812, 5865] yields 21.7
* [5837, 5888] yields 21.4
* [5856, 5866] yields 21.5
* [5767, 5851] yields 21.8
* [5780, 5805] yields 21.8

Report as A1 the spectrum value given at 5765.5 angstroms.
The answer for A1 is 21.84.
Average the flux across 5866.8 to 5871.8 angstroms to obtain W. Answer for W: 21.7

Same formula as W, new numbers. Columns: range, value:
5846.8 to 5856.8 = 21.3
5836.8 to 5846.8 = 21.9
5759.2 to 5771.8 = 21.9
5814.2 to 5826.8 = 21.8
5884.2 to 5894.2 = 19.6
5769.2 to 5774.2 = 21.7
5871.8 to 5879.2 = 21.7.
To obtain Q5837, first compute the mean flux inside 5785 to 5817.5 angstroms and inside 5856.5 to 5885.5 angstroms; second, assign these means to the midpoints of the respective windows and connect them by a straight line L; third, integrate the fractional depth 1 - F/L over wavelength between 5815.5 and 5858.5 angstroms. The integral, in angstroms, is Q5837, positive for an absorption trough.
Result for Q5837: -0.4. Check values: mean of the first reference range 21.7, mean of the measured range 21.8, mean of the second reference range 21.5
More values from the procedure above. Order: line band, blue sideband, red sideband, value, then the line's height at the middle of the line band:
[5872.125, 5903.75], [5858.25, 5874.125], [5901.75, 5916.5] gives 1.20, 21.3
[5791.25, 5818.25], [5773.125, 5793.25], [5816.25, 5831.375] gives 0.36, 21.9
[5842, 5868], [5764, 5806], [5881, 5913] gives -0.70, 20.9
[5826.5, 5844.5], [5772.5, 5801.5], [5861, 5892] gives -0.56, 21.4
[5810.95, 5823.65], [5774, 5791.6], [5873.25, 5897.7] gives -0.14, 21.4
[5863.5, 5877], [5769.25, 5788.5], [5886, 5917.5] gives -0.60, 20.8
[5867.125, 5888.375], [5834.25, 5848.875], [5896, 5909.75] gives -0.05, 21.2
